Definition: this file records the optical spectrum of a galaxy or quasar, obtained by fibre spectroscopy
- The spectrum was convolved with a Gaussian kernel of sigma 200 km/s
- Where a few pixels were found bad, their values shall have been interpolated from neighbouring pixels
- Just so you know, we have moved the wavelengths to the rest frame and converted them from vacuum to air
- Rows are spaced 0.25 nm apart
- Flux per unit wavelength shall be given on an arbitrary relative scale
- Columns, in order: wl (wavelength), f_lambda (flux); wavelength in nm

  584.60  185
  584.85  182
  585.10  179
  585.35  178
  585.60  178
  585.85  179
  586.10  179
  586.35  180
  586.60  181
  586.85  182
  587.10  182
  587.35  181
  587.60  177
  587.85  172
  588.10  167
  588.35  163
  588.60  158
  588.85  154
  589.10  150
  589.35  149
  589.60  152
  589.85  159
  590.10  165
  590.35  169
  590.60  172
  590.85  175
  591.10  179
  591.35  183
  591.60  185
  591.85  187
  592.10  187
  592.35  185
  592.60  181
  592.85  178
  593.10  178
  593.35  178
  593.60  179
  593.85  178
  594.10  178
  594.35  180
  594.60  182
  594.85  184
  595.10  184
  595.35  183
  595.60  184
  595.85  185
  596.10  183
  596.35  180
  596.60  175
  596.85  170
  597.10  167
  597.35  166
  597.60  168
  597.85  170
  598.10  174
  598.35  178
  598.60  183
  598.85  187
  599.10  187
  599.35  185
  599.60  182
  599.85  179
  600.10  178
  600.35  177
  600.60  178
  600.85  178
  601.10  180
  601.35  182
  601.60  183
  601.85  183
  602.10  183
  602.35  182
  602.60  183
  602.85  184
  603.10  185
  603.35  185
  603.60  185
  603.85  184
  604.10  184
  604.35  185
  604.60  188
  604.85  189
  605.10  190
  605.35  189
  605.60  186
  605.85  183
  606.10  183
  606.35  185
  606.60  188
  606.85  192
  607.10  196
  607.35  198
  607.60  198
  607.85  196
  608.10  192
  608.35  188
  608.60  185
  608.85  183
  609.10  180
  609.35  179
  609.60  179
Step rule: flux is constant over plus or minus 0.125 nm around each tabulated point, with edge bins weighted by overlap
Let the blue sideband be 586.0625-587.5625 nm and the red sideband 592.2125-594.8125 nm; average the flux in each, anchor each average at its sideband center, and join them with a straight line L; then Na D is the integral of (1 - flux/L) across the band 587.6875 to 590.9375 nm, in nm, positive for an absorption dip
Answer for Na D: 0.33 nm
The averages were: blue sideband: 181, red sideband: 180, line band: 162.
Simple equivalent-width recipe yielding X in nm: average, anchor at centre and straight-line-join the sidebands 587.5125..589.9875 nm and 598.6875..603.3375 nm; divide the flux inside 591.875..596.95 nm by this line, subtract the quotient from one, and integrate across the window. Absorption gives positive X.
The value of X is -0.32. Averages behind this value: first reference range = 160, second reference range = 182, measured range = 181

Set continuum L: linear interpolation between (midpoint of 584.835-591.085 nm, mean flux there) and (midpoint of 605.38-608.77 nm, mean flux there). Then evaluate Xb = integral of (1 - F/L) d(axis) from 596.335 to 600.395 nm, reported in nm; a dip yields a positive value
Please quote 0.10 nm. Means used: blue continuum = 170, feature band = 177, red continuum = 190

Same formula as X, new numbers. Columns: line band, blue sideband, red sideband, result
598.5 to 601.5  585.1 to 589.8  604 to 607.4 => 0.019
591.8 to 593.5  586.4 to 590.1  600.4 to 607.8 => -0.098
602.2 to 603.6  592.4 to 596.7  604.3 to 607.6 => 0.022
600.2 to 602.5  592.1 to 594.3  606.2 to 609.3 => 0.059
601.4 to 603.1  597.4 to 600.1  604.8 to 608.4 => 0.008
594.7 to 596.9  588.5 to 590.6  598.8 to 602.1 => -0.128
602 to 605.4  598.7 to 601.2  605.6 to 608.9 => 0.004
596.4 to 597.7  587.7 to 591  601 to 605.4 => 0.036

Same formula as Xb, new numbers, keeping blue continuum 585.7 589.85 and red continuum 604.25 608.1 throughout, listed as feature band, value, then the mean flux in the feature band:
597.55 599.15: 0.02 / 178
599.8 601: 0.03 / 178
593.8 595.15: -0.03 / 181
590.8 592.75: -0.11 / 183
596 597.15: 0.02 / 175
